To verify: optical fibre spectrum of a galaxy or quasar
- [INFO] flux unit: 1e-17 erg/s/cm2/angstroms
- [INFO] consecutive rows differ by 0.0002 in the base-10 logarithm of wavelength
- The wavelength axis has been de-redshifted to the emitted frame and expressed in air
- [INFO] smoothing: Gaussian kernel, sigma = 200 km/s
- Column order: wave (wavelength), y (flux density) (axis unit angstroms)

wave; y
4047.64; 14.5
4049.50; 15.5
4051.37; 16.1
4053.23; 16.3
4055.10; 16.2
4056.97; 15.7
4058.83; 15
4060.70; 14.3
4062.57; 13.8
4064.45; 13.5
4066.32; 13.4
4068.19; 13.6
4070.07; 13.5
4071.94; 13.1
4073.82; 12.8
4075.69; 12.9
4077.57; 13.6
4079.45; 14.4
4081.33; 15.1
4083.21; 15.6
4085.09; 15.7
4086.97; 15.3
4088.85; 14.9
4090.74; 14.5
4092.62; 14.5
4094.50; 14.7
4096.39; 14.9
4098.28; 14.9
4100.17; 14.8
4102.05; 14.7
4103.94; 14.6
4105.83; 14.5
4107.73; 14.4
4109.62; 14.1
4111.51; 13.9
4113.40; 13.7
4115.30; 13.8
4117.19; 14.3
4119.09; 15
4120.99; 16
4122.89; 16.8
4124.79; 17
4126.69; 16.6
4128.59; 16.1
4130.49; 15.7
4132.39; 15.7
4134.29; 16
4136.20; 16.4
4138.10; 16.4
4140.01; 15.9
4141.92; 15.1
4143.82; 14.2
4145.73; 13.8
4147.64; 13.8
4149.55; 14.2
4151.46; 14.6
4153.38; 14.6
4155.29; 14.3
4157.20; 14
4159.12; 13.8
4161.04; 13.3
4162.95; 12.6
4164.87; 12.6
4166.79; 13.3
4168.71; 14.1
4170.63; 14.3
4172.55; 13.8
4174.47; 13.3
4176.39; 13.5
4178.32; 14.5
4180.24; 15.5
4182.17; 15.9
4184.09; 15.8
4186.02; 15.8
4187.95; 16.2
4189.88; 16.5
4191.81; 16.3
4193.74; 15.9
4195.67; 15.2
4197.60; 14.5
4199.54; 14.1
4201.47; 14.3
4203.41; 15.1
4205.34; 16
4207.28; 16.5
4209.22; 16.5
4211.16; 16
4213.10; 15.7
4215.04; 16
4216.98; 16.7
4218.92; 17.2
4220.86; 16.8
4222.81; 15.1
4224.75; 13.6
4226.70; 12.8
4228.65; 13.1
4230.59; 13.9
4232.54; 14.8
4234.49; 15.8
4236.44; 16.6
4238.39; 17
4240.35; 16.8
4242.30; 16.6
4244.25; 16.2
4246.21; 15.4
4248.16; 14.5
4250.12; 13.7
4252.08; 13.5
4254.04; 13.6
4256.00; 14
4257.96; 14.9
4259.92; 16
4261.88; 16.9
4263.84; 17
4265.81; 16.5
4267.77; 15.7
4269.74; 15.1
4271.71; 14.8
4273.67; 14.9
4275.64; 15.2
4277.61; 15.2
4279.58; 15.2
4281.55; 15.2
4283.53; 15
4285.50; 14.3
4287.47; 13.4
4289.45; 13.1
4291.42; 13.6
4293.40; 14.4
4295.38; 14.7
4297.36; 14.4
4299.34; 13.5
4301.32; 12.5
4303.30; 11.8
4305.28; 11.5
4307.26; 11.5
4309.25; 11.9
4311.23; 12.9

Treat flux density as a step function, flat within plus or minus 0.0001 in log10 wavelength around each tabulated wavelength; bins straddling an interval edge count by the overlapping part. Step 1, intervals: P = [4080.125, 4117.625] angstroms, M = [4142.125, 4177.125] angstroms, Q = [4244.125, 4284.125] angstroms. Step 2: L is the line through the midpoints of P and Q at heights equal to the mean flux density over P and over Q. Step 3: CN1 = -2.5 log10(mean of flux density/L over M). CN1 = 0.08 mag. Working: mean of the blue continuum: 14.6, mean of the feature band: 13.8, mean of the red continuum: 15.1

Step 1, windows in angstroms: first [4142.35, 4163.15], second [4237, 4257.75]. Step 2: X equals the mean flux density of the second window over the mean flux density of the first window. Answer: 1.08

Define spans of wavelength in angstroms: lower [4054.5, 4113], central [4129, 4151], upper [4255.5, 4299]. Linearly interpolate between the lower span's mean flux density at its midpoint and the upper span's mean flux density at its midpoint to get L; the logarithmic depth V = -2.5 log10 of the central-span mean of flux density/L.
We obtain -0.05 mag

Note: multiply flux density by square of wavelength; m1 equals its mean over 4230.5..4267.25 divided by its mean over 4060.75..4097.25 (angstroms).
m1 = 1.2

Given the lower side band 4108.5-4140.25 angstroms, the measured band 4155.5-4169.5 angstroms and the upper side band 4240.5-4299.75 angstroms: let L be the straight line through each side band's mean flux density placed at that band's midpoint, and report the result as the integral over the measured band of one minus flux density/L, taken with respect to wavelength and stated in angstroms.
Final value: 1.74 angstroms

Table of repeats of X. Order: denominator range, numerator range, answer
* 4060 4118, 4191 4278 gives 1.08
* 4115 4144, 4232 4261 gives 0.97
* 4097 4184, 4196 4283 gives 1.04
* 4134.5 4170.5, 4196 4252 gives 1.07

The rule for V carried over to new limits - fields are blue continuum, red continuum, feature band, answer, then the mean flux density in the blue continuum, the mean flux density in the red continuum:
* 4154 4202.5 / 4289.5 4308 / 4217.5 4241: -0.101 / 14.5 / 13.1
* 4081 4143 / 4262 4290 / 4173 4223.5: -0.028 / 15.2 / 15.1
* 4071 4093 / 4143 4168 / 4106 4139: -0.100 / 14.4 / 13.8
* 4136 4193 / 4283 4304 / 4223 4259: -0.058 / 14.6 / 13.7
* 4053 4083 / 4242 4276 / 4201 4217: -0.064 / 14.2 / 15.2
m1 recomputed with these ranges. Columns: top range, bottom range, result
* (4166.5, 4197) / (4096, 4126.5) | 1.05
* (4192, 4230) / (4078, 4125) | 1.09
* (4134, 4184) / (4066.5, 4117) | 1.04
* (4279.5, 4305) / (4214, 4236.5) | 0.94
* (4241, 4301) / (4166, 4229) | 1.01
